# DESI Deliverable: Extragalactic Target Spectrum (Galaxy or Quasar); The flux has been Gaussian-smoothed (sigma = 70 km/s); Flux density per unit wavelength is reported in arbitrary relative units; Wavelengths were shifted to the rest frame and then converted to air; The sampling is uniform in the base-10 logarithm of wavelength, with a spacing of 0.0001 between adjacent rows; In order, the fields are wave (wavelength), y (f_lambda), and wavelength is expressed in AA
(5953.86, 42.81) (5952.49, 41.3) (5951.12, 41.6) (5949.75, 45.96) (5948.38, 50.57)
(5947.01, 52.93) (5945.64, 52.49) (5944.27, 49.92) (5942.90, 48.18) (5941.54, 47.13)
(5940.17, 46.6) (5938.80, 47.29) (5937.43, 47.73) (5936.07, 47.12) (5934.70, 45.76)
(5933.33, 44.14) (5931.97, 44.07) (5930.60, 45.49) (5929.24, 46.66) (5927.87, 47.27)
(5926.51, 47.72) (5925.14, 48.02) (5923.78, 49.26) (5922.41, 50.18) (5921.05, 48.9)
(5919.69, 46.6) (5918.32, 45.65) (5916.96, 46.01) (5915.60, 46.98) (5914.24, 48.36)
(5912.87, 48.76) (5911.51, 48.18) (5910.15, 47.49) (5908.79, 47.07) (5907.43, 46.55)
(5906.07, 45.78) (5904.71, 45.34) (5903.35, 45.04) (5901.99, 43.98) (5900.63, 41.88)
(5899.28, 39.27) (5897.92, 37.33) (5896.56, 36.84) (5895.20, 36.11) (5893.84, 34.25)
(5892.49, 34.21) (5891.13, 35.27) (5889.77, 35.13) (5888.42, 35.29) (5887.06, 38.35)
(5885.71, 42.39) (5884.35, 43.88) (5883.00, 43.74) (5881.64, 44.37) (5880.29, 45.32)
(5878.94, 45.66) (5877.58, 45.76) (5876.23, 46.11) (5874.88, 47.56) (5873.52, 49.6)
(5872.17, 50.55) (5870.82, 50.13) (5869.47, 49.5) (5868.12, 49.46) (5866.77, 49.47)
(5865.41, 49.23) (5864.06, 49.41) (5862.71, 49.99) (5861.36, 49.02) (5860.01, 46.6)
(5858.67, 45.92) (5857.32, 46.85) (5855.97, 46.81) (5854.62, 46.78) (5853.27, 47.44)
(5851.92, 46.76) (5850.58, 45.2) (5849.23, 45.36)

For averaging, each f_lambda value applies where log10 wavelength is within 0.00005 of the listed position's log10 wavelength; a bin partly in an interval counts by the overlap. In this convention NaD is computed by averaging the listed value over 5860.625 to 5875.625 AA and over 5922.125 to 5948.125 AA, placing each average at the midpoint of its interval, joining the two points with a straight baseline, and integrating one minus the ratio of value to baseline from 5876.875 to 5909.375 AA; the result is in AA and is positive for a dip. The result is 5.1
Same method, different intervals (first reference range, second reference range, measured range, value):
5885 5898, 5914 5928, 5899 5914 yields -1.22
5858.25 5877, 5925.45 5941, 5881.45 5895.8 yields 2.92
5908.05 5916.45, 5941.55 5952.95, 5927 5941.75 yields 0.49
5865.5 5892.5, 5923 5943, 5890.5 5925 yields 1.39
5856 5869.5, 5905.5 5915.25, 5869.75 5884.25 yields 0.39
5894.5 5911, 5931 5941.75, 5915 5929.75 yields -0.94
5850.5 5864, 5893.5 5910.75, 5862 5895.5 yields 0.65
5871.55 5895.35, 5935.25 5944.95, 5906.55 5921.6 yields -0.74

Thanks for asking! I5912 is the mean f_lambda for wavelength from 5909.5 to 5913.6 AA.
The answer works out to 48.1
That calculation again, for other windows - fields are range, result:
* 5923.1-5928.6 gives 48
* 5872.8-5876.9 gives 47.8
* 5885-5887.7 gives 40.4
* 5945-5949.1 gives 51.9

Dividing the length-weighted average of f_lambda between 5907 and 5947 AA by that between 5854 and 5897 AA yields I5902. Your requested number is 1.07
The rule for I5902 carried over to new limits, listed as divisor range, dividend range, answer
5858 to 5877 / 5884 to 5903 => 0.78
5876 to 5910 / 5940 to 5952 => 1.17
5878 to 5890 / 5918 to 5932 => 1.13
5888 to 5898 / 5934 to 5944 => 1.33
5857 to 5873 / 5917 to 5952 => 0.97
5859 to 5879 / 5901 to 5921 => 0.96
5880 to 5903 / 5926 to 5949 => 1.22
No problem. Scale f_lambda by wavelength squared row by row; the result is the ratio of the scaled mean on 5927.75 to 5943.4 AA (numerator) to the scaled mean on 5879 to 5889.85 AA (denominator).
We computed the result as 1.13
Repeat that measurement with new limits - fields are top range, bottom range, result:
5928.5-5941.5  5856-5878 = 0.97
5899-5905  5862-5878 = 0.89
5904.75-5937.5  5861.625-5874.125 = 0.96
